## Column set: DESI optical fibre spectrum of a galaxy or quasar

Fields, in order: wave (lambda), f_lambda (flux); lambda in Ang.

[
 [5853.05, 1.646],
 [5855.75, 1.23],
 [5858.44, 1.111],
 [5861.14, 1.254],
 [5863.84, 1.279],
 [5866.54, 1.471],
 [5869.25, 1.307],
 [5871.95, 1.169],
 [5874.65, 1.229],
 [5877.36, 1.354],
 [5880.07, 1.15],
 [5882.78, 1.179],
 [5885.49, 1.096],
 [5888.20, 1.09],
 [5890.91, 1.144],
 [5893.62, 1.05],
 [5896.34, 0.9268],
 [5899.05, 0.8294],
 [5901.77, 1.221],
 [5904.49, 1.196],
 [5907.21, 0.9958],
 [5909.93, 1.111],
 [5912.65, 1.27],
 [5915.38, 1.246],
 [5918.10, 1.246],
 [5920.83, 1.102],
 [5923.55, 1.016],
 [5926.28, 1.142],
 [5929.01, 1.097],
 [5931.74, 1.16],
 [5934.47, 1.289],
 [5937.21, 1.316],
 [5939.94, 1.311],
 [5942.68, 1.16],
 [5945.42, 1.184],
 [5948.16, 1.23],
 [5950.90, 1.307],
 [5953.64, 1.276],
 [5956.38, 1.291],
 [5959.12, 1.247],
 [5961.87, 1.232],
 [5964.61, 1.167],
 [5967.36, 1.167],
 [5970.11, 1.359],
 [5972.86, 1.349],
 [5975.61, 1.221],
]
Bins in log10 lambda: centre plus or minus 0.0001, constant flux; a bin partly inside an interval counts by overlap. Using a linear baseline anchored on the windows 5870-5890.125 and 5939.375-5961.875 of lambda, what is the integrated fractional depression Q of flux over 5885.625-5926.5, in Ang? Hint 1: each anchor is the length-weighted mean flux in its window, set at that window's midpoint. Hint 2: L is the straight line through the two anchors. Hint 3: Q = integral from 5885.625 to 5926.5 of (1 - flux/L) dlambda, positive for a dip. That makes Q 3.5 Ang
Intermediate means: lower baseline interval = 1.18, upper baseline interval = 1.25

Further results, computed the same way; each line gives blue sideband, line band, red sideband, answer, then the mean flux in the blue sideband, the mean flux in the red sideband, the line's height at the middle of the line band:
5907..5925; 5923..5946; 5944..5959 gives 0.27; 1.15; 1.26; 1.21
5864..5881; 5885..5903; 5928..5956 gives 3.14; 1.28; 1.24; 1.27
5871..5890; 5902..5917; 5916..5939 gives 0.11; 1.18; 1.18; 1.18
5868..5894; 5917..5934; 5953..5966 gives 1.14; 1.18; 1.24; 1.22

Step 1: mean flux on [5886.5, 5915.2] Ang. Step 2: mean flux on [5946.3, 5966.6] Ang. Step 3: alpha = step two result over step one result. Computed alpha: 1.14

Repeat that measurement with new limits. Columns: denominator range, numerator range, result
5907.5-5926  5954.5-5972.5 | 1.08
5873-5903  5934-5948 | 1.12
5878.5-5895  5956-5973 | 1.12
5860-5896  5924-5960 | 1.02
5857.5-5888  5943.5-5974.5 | 1.02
